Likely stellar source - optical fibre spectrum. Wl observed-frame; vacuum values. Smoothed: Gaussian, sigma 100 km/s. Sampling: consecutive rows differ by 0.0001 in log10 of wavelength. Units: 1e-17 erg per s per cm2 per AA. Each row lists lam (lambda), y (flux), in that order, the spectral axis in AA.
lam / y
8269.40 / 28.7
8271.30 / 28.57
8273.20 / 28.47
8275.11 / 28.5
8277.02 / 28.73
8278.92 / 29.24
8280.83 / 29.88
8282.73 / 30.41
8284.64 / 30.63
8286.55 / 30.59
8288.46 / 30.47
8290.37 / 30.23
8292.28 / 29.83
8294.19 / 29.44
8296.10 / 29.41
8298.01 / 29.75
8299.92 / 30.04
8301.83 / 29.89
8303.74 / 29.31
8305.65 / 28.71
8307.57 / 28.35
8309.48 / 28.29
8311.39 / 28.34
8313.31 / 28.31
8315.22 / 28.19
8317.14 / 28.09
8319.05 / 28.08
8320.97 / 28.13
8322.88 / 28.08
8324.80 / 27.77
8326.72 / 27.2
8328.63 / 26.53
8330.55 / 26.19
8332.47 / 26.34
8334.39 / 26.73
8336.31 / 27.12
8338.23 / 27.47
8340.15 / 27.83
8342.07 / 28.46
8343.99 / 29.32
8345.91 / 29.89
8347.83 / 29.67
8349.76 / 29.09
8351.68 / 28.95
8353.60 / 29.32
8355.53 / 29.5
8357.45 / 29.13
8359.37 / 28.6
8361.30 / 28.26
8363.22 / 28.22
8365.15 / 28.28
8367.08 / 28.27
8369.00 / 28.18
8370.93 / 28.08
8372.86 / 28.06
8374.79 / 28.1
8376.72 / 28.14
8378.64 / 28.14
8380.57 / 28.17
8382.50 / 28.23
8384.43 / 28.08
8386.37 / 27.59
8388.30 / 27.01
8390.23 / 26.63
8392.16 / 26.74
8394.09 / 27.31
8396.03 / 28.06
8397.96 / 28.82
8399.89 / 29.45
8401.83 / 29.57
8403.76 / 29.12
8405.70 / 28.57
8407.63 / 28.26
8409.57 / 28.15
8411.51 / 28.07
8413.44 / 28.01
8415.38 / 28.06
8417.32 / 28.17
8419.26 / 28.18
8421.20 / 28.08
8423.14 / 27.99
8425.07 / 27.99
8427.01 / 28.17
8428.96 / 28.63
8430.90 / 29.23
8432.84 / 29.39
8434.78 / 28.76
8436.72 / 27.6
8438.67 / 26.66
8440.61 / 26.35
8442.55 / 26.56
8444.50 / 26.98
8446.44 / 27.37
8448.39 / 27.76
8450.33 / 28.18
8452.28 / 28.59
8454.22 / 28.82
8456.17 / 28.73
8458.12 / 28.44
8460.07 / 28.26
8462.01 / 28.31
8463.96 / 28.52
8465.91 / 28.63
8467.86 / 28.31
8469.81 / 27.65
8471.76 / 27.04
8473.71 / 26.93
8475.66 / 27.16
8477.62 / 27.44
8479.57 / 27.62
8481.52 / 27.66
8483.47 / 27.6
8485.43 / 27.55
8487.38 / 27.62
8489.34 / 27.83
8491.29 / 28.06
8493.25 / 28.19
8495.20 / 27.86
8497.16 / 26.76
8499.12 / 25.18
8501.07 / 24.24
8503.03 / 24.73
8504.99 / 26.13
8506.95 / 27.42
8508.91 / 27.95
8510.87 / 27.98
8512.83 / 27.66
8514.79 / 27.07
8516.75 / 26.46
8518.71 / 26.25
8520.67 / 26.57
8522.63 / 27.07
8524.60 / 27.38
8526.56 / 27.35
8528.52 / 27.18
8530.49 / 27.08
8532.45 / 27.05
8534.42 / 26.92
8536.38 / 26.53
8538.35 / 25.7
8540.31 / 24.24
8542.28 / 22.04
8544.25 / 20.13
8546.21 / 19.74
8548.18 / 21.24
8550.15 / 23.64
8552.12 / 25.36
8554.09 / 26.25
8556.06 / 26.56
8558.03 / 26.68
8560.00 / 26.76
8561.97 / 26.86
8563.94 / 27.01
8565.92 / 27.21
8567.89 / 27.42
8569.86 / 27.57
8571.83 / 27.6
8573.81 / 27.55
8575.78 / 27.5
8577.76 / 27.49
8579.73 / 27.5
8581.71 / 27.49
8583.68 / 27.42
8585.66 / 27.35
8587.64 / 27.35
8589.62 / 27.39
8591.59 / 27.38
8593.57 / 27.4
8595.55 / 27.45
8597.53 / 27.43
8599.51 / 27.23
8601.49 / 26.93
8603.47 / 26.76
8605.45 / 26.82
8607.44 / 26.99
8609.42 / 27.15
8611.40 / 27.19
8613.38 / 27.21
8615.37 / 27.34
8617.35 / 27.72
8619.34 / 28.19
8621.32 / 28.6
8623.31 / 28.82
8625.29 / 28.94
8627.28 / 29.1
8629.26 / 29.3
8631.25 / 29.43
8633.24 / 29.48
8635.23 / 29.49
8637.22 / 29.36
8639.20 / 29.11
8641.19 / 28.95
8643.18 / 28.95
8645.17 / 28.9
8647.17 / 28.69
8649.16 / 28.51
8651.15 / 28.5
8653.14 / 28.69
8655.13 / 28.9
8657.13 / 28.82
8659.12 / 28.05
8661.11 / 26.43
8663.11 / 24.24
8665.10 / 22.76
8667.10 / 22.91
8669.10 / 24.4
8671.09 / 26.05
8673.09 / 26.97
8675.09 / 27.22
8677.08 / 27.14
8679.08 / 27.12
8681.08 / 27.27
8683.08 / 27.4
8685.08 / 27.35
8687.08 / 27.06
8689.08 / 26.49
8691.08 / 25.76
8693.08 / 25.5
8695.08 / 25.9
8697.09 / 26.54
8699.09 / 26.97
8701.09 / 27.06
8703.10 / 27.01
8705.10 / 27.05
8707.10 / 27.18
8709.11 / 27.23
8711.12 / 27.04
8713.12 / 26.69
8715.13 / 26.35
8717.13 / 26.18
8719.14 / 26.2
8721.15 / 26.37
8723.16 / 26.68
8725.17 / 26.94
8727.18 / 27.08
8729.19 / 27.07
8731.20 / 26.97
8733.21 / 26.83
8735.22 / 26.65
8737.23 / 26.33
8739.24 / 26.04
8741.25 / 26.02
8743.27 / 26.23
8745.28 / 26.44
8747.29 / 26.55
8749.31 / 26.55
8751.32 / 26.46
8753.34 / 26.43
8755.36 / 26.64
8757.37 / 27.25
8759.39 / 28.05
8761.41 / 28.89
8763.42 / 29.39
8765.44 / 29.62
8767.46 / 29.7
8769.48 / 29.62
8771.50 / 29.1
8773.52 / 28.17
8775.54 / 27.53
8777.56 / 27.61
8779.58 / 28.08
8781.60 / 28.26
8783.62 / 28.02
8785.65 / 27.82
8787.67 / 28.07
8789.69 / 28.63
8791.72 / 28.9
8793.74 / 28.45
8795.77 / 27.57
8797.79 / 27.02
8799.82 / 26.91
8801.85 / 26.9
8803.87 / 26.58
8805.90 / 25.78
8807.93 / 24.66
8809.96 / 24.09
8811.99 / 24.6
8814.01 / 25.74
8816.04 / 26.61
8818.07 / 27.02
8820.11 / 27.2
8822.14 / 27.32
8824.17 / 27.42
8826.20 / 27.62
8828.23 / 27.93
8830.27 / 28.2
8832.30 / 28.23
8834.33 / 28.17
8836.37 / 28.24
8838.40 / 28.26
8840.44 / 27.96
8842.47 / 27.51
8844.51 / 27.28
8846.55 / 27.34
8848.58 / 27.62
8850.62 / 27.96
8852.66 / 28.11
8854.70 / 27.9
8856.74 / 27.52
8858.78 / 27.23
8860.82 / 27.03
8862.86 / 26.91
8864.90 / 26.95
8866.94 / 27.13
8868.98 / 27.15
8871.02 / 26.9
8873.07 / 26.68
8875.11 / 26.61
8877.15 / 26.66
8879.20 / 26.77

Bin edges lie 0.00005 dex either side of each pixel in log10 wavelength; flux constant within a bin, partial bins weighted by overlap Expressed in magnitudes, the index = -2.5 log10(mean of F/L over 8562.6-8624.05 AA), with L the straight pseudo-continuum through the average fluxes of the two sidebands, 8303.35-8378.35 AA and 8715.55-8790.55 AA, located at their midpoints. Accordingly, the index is 0.01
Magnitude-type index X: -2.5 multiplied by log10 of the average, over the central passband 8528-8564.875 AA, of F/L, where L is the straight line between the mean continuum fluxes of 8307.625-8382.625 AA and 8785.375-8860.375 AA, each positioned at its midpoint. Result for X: 0.11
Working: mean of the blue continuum 28.2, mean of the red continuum 27.3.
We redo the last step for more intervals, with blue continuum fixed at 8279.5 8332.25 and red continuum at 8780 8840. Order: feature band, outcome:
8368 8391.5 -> 0.03 mag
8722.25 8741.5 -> 0.03 mag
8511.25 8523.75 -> 0.05 mag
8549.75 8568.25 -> 0.07 mag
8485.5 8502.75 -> 0.05 mag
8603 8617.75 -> 0.03 mag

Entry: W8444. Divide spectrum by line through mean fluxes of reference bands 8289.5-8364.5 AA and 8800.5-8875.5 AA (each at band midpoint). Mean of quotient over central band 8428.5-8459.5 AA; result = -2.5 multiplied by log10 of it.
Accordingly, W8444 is 0.01 mag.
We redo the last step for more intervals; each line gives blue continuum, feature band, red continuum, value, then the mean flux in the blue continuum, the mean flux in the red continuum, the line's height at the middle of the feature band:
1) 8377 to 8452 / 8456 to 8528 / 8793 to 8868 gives 0.021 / 28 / 27.2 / 27.9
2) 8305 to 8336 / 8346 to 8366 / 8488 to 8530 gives -0.054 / 27.7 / 26.9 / 27.5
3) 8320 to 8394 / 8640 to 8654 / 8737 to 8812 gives -0.045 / 28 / 27.4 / 27.6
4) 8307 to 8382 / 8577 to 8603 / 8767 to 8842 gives 0.018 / 28.2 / 27.5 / 27.8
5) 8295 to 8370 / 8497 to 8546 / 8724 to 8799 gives 0.082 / 28.4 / 27.6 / 28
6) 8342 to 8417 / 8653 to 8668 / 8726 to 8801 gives 0.063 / 28.4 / 27.6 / 27.8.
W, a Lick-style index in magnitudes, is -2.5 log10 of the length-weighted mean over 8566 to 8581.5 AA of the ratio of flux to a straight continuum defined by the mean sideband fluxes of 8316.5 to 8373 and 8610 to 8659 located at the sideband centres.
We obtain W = 0.04 mag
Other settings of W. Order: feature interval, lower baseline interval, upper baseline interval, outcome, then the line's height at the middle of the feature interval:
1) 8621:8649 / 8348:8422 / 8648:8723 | -0.082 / 27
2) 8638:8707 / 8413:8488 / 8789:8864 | 0.020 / 27.5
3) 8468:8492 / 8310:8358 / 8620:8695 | 0.014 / 27.9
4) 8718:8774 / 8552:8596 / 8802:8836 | -0.017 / 26.9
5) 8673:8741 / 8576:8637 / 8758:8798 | 0.057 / 28.2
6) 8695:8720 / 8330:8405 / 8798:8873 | 0.026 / 27.4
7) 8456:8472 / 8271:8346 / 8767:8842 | 0.002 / 28.3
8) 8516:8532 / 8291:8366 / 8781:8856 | 0.043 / 28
